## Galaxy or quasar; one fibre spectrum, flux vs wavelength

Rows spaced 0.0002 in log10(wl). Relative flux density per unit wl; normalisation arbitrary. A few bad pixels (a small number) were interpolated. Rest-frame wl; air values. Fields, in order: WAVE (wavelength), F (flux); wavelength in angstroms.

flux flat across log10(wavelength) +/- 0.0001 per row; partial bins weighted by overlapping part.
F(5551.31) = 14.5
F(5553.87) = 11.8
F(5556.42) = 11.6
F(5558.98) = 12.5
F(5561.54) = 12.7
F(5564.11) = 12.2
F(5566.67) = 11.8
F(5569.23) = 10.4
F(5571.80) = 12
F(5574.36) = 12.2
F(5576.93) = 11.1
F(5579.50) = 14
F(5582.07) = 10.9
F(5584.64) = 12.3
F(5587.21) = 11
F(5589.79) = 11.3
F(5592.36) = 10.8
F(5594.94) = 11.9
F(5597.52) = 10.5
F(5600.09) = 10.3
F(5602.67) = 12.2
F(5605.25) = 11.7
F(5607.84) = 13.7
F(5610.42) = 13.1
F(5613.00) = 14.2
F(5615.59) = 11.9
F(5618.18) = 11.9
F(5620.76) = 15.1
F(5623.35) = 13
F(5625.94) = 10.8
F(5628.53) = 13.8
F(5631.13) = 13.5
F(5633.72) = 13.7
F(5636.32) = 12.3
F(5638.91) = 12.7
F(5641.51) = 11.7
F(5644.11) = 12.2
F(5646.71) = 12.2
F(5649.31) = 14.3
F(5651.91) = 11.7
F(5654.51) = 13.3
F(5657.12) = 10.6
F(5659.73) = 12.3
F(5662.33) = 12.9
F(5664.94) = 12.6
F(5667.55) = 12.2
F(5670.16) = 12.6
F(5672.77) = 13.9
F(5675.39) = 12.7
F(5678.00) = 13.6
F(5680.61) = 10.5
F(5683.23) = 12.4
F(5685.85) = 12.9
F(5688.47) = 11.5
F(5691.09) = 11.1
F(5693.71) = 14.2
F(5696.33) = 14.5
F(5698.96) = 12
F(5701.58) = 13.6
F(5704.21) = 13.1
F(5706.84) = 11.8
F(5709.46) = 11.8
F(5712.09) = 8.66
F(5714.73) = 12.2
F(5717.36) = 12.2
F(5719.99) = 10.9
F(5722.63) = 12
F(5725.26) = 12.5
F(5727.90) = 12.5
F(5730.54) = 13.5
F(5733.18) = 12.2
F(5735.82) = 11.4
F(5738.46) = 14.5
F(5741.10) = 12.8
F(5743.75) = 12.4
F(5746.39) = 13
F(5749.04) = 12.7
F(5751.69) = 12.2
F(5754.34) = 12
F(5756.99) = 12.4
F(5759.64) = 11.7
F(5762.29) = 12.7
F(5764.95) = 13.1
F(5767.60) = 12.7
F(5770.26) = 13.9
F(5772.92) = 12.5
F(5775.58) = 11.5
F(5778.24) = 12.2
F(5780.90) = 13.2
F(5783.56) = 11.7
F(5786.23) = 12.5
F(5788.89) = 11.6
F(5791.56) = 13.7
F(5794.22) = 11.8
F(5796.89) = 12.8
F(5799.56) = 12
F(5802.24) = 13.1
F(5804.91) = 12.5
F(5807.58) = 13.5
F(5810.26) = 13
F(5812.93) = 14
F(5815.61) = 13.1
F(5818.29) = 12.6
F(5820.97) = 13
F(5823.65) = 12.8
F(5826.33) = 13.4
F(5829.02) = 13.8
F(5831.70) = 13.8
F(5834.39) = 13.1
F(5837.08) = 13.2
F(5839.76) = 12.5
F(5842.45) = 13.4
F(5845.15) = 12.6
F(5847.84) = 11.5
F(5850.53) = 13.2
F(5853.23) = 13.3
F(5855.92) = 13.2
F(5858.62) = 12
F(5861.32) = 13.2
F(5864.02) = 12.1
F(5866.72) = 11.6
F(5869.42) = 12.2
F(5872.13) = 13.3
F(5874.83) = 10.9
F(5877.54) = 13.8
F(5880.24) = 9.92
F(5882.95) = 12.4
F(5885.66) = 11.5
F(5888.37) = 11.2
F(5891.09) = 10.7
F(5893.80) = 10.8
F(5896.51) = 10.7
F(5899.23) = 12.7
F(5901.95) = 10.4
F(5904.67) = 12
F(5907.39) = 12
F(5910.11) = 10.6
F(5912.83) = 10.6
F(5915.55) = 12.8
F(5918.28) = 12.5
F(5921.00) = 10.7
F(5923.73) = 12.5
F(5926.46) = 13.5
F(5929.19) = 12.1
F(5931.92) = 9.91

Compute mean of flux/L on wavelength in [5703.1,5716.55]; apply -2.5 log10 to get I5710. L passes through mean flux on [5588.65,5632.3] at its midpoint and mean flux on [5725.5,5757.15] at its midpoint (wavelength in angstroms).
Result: 0.09 mag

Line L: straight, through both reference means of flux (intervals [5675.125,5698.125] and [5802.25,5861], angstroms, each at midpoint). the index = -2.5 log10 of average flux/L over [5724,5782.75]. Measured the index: 0.02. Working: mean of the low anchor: 12.6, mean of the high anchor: 13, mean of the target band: 12.6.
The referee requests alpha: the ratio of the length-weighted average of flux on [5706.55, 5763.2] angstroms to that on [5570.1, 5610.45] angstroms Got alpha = 1.04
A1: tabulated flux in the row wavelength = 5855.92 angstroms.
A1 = 13.2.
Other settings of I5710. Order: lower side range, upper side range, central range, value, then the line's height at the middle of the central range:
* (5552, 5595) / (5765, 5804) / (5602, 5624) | -0.090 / 12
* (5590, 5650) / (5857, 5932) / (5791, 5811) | -0.066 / 12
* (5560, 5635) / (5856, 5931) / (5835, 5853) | -0.079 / 11.9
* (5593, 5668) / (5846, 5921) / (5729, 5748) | -0.052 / 12.2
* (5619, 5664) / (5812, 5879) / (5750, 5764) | 0.048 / 12.8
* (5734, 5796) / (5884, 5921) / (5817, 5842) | -0.099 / 12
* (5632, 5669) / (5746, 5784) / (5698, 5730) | 0.046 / 12.5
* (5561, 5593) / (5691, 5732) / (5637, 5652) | -0.044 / 12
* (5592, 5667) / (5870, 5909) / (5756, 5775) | -0.058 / 12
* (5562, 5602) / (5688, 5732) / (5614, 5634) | -0.102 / 11.8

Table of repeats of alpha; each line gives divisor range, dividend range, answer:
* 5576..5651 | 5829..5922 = 0.98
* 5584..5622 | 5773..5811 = 1.03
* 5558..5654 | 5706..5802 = 1.00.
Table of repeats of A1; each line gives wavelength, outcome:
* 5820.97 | 13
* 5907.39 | 12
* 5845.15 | 12.6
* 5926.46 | 13.5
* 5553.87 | 11.8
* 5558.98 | 12.5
